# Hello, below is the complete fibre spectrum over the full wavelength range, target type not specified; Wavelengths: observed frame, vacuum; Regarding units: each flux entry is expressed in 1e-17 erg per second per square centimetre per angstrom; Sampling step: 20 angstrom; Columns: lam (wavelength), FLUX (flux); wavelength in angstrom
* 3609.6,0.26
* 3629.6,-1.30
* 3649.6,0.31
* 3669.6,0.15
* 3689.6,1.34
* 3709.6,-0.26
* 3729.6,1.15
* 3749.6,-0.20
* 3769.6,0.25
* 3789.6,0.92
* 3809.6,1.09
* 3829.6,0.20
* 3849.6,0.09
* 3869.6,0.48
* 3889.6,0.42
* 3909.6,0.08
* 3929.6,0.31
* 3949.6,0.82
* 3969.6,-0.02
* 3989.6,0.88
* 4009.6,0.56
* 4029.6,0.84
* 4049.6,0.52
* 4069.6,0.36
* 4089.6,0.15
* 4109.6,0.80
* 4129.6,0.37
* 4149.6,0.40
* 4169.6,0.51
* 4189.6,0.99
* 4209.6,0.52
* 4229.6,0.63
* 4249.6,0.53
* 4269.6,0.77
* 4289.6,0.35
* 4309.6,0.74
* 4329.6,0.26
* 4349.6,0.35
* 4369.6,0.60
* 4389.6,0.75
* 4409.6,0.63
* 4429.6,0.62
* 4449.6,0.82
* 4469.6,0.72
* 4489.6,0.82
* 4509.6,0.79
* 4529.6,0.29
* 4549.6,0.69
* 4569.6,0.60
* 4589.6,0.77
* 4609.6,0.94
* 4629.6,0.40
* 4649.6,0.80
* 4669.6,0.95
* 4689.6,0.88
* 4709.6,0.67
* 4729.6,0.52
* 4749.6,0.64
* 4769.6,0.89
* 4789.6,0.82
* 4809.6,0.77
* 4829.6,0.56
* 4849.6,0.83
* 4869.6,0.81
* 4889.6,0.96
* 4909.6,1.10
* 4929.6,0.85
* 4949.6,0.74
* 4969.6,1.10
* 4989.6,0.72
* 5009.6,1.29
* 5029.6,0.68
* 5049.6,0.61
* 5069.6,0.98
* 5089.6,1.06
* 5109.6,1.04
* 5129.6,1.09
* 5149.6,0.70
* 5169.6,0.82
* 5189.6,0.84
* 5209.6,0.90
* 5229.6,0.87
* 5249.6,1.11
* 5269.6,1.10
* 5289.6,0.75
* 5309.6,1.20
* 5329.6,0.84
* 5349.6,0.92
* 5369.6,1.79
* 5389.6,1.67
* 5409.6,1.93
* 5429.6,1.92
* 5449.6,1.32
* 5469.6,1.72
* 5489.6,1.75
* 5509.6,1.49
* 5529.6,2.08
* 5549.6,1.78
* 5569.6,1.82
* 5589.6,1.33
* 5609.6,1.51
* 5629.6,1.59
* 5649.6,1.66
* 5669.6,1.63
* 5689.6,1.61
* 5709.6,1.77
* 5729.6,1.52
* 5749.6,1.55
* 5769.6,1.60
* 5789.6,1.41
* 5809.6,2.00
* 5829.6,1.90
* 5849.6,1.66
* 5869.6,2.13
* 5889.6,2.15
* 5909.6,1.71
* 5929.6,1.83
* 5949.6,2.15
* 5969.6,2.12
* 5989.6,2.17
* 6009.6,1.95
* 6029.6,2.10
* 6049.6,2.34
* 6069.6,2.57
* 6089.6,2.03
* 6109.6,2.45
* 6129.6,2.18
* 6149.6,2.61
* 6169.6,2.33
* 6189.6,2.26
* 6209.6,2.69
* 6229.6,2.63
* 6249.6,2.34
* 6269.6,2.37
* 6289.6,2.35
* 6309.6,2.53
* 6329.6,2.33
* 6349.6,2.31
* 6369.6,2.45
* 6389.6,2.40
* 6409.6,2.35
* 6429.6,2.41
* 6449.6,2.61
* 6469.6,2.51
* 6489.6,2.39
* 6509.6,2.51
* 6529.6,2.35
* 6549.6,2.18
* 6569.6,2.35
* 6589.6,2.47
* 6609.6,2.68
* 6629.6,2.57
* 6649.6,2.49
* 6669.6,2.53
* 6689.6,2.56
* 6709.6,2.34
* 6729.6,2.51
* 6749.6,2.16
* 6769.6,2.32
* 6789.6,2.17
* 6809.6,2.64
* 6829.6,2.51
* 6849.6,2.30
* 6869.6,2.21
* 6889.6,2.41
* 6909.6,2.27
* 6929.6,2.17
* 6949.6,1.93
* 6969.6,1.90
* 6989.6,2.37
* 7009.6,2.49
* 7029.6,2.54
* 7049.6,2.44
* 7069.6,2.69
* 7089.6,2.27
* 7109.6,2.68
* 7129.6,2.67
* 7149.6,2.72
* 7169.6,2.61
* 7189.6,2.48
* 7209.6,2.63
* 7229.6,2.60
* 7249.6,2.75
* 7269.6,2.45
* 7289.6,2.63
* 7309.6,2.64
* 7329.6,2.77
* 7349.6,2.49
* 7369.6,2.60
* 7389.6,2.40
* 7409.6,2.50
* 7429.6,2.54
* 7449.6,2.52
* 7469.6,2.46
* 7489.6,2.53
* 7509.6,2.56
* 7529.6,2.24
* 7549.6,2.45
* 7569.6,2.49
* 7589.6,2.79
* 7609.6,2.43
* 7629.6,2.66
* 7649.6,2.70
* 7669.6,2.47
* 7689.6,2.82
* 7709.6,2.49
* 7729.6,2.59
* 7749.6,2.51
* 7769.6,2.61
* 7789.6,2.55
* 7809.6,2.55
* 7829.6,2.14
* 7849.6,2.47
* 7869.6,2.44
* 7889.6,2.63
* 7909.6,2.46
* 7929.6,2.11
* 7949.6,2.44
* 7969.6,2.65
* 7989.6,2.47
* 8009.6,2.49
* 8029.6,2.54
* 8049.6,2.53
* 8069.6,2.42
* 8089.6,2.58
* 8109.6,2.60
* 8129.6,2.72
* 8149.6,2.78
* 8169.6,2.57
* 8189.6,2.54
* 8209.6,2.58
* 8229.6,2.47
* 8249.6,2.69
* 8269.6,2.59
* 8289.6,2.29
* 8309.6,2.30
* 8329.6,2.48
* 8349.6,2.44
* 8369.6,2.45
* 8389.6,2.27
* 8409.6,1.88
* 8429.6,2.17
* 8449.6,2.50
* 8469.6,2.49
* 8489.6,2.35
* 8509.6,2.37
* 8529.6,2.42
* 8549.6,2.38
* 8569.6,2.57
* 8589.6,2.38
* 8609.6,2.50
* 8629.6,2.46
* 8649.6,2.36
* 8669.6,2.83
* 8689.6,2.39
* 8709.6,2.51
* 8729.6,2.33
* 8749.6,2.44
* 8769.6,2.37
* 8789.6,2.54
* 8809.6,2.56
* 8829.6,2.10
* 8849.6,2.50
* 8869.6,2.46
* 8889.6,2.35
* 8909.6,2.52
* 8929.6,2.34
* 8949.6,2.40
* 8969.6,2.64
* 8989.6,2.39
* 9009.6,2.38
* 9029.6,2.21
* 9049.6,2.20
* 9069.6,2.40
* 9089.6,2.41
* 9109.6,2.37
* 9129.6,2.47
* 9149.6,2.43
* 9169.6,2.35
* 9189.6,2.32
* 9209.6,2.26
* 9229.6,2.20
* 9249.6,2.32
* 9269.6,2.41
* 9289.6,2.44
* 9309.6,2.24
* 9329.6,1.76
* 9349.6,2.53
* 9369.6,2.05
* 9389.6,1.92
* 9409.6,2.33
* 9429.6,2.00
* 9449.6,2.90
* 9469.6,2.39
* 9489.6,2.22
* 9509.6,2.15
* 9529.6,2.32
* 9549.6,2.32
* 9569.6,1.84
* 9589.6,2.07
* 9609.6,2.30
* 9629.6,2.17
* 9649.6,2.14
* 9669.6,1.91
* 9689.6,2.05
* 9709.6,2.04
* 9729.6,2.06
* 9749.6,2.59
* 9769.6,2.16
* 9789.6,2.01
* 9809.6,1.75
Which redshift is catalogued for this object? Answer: 0.35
